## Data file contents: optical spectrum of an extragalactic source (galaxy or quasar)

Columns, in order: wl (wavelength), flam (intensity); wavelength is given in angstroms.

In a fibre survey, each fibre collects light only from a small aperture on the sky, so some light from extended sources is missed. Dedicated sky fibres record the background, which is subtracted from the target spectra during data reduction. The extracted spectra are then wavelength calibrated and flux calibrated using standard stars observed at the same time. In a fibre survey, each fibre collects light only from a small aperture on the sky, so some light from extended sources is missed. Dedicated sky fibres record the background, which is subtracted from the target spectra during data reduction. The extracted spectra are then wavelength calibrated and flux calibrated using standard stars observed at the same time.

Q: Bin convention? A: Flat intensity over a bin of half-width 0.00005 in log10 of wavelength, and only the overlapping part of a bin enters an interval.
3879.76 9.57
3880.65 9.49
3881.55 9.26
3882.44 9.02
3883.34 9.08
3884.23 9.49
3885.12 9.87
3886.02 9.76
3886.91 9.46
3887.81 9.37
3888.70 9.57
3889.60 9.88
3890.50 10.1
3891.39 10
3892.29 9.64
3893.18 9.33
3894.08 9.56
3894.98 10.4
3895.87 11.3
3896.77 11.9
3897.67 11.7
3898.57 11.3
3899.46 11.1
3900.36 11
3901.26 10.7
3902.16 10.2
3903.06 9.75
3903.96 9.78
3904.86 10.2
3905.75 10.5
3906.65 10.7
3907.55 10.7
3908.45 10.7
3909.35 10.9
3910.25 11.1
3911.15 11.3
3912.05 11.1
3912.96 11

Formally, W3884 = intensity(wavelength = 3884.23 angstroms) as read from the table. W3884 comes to 9.49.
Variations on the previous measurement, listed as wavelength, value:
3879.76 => 9.57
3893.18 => 9.33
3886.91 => 9.46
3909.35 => 10.9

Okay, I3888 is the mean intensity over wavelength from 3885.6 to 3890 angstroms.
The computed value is 9.61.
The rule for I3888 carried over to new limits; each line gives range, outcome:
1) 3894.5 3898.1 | 11.3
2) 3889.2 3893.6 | 9.8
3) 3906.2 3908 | 10.7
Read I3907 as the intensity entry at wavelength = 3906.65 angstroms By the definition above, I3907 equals 10.7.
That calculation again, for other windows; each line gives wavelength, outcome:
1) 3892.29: 9.64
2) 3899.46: 11.1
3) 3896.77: 11.9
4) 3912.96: 11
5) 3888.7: 9.57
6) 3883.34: 9.08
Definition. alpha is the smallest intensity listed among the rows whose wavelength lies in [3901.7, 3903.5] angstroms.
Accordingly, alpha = 9.75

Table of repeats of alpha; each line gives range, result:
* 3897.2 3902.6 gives 10.2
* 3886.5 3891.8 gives 9.37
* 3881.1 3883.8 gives 9.02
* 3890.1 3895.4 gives 9.33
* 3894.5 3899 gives 10.4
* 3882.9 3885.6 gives 9.08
